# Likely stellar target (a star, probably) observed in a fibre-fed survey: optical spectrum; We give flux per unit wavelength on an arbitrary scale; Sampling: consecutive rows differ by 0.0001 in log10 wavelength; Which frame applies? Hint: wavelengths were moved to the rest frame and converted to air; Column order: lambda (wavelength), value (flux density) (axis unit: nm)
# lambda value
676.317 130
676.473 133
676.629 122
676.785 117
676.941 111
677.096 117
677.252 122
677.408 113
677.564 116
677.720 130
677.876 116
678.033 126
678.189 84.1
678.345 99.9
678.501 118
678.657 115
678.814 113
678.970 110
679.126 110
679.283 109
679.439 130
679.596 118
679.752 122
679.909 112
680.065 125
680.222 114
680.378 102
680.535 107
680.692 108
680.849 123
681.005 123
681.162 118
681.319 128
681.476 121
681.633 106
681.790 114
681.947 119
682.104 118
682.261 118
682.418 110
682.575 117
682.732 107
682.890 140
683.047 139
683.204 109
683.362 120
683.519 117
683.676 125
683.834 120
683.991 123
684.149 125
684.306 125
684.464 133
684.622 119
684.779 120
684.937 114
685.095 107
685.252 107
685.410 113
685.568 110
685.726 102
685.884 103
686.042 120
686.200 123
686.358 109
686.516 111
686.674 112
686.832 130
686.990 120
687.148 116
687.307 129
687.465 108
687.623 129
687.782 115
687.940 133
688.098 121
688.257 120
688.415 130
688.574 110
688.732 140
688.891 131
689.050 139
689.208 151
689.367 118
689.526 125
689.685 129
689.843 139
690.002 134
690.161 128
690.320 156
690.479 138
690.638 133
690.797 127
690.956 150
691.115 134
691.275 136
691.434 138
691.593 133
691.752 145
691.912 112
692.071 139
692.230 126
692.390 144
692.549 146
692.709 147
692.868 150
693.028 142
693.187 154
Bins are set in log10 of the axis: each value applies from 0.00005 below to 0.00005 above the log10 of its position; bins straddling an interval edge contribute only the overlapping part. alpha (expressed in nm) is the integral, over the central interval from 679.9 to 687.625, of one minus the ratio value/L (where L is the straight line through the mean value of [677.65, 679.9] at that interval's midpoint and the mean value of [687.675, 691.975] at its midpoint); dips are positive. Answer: 0.308 nm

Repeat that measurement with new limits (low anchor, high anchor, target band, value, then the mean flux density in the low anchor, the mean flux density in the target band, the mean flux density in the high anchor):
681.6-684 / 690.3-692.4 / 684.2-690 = 0.28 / 119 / 121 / 136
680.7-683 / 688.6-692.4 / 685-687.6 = 0.26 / 119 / 114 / 135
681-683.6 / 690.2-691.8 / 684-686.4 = 0.19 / 119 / 116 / 139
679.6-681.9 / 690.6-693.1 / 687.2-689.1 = 0.08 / 116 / 125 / 138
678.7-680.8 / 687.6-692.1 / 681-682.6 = 0.01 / 114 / 117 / 132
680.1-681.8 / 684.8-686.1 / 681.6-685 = -0.24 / 115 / 120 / 110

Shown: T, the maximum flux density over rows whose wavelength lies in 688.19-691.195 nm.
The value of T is 156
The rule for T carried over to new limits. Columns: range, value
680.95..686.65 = 140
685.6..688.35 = 133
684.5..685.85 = 120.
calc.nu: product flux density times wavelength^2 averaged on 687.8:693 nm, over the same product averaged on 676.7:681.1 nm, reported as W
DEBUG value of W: 1.21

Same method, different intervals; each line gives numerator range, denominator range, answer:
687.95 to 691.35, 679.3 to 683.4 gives 1.15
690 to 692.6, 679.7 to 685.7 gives 1.19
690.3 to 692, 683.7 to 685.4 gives 1.16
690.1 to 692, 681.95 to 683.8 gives 1.16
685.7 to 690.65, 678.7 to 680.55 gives 1.12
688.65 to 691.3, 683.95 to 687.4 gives 1.18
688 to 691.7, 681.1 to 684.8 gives 1.13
